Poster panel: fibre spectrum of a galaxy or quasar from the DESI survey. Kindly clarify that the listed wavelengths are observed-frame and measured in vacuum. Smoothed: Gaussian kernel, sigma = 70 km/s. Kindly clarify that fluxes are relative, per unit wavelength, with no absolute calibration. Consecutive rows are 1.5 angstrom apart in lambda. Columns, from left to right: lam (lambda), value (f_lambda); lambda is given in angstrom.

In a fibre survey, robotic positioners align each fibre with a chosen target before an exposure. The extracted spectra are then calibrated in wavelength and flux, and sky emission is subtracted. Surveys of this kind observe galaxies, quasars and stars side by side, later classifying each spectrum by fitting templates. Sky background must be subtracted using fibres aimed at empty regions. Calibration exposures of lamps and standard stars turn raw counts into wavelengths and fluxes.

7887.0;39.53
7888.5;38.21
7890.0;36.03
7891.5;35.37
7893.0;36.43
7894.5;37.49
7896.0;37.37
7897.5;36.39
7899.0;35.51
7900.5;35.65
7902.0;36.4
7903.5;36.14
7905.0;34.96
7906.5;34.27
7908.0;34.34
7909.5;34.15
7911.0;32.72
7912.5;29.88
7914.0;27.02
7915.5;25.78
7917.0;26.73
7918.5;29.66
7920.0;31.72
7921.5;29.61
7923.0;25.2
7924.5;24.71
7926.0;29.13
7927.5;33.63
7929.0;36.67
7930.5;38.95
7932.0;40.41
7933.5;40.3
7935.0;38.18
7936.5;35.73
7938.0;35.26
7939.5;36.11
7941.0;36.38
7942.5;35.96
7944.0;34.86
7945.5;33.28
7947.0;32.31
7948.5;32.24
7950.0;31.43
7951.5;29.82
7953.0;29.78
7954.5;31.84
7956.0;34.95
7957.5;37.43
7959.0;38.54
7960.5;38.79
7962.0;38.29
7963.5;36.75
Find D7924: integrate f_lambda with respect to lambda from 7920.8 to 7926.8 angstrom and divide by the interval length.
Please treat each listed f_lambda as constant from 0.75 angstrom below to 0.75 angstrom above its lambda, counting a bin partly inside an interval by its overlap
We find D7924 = 27.2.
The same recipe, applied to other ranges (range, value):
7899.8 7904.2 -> 36.1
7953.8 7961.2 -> 36.3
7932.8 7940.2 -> 37.1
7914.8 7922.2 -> 28.7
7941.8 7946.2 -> 34.7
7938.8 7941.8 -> 36.2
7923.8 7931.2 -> 32.6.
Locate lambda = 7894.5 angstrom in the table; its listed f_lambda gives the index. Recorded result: 37.49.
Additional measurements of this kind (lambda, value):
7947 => 32.31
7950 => 31.43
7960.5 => 38.79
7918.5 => 29.66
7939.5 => 36.11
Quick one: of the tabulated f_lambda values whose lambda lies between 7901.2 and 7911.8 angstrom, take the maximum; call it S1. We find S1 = 36.4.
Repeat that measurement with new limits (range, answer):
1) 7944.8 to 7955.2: 33.28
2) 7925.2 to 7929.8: 36.67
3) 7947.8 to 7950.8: 32.24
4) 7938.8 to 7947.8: 36.38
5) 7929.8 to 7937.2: 40.41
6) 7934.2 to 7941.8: 38.18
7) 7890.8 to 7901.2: 37.49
